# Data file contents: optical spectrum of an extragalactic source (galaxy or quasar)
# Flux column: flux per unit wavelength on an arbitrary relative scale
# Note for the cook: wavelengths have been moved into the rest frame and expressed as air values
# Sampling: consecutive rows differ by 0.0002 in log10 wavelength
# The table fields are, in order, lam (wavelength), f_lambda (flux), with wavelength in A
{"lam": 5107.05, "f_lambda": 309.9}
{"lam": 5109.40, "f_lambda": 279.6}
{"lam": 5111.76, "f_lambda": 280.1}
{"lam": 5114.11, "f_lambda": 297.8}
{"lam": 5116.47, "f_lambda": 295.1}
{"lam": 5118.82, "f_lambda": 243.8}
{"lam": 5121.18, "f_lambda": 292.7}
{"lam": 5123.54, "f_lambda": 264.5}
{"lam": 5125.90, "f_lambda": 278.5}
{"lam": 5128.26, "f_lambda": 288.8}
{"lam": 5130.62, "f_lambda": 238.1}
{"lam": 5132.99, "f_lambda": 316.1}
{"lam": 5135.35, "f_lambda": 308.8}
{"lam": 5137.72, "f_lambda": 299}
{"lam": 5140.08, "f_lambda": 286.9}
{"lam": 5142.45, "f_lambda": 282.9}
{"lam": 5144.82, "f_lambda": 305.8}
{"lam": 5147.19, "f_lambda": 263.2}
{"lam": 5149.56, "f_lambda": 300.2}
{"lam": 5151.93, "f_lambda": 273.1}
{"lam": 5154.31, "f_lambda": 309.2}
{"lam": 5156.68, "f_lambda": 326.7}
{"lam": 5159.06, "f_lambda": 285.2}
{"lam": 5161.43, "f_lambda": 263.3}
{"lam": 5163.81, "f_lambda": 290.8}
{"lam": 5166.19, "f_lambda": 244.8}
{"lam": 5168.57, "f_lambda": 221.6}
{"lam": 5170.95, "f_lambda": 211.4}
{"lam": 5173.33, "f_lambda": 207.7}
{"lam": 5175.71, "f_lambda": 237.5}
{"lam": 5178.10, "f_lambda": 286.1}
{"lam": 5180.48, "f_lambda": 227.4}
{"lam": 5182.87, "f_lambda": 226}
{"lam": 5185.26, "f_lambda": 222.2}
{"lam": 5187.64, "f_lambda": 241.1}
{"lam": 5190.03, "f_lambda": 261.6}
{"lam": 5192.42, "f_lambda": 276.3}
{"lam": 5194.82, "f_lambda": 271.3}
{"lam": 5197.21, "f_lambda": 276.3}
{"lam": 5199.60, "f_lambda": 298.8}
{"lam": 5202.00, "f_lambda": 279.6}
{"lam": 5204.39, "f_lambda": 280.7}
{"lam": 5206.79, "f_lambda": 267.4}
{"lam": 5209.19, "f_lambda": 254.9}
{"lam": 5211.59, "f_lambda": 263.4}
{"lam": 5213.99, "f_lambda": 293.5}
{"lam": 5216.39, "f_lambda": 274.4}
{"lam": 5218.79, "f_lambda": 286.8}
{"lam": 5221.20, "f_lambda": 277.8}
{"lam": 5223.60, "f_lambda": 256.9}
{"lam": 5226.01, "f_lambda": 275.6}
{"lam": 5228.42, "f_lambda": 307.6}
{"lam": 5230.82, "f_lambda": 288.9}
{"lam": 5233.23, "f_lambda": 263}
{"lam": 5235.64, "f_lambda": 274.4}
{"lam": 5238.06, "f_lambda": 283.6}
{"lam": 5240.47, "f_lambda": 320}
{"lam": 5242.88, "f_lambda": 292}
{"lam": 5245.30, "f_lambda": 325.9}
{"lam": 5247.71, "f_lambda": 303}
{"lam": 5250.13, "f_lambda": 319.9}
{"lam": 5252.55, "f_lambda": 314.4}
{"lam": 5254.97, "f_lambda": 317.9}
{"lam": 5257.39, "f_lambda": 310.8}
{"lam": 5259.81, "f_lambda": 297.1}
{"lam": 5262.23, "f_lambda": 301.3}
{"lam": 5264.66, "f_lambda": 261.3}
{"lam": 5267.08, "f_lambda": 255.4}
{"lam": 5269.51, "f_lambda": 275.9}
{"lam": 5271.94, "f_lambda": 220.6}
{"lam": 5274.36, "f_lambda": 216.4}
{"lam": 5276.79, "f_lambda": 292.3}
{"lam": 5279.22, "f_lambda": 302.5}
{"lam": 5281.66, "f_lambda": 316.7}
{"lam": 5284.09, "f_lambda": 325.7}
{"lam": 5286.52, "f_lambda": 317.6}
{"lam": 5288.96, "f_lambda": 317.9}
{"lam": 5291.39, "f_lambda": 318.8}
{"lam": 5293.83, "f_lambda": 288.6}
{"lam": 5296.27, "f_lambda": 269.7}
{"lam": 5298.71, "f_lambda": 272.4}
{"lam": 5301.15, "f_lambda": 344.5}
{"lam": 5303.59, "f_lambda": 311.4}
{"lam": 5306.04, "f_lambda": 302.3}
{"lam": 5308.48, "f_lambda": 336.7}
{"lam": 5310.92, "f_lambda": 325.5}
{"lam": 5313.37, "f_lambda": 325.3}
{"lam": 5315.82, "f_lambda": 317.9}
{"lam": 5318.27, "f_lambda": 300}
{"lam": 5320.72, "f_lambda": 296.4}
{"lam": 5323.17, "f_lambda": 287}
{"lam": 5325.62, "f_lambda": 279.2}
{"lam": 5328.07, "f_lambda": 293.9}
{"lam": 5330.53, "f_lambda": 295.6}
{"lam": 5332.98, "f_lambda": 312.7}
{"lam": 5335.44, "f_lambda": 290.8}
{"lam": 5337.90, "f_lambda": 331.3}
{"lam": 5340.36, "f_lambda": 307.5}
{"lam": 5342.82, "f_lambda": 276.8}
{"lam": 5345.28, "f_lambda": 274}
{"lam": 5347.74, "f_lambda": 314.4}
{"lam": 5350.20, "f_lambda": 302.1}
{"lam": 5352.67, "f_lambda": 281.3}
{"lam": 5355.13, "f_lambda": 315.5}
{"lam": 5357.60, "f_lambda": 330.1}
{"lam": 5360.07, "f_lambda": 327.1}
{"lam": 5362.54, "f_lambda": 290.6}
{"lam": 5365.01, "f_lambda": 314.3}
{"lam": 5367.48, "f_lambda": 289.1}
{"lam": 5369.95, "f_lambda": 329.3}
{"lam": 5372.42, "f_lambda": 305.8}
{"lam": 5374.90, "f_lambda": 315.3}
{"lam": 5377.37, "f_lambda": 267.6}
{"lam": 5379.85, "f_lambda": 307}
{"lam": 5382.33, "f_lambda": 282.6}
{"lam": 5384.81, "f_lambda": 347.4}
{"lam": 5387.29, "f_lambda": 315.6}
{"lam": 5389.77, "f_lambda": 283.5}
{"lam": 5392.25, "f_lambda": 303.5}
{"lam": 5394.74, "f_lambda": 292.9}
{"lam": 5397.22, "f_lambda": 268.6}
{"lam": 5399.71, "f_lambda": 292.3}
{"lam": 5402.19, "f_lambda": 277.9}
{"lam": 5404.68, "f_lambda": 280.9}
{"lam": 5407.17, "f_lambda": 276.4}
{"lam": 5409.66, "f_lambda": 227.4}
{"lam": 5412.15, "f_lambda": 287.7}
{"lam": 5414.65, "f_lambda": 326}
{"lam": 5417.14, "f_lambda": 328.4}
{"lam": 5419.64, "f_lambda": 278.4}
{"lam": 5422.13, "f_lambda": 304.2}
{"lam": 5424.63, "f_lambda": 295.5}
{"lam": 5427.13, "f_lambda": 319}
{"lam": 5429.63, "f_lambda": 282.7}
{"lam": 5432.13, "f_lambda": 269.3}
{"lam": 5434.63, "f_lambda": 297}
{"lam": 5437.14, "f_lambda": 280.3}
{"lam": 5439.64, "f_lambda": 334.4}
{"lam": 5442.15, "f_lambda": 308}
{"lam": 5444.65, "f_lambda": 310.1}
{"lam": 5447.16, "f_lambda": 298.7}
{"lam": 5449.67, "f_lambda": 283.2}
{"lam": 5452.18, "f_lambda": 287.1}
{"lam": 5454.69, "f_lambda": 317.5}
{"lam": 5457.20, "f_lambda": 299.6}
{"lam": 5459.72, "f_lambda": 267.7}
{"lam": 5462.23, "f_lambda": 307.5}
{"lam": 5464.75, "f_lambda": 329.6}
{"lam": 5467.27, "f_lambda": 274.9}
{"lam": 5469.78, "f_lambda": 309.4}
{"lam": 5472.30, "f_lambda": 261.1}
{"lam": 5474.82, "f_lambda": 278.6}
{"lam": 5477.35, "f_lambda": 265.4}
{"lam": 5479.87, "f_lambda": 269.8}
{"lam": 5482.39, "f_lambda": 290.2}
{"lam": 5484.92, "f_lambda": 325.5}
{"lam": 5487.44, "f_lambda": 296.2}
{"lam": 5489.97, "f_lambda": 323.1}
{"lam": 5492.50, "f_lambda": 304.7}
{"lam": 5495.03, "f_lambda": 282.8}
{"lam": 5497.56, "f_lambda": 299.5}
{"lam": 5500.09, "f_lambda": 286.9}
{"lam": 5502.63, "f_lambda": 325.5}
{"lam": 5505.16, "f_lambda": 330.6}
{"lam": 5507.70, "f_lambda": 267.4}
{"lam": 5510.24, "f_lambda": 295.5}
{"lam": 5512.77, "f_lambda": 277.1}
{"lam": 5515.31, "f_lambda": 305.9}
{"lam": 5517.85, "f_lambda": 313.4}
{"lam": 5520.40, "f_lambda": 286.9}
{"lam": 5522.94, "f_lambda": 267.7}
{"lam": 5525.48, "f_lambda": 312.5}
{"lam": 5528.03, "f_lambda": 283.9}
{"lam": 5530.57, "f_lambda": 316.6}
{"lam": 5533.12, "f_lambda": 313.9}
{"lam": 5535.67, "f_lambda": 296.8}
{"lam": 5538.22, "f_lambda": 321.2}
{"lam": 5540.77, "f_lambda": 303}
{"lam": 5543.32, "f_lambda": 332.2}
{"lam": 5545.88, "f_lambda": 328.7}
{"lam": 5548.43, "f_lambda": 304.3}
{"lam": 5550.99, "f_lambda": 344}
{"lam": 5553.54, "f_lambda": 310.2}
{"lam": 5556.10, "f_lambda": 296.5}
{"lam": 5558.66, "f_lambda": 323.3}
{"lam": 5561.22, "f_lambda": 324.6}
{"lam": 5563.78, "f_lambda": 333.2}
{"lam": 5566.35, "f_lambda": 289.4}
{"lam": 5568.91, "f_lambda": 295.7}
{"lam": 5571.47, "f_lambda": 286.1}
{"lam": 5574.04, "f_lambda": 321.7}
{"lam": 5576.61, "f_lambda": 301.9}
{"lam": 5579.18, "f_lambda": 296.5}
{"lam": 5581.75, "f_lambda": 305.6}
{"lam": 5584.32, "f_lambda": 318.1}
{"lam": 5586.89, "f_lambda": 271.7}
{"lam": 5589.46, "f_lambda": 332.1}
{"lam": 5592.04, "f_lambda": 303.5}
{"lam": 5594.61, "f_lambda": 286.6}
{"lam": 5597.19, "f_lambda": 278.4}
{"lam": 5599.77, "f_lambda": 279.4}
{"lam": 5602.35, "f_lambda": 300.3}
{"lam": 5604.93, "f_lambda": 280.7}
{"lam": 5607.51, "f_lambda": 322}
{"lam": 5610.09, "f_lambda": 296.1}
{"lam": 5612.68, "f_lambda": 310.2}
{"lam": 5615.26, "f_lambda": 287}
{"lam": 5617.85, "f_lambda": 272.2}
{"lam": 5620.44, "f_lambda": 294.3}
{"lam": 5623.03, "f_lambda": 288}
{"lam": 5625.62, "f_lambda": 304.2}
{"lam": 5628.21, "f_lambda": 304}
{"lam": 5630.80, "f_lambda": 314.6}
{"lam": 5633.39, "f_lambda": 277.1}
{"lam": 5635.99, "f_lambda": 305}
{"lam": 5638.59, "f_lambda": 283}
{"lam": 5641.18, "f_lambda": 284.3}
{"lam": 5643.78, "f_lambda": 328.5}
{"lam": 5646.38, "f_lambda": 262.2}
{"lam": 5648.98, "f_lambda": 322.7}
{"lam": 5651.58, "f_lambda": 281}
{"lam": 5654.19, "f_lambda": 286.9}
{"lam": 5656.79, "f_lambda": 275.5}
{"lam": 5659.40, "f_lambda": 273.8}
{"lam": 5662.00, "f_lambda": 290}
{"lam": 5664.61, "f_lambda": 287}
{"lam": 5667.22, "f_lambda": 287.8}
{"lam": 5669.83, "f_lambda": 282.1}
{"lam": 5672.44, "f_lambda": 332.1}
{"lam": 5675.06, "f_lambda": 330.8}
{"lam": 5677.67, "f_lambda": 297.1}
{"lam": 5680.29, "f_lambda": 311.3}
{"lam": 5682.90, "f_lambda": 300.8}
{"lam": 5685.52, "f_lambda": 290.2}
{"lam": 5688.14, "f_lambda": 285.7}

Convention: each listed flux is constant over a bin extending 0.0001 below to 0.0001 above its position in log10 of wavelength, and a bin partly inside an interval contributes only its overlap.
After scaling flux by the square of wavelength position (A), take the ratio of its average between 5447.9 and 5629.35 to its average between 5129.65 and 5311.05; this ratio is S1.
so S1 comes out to 1.2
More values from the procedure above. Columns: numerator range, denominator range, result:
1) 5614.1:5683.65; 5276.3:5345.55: 1.09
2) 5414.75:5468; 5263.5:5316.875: 1.07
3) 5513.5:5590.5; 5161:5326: 1.22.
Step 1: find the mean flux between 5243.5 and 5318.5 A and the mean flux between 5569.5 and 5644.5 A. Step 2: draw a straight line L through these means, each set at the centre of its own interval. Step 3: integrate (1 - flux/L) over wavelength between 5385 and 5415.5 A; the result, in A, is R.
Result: 1.17 A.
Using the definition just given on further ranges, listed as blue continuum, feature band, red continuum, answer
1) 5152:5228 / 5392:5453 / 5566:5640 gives -2.0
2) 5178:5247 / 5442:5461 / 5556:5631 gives -0.3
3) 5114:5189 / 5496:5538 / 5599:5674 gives -1.7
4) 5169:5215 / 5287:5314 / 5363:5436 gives -3.3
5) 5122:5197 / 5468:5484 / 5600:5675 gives 0.3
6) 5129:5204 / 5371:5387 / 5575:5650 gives -1.3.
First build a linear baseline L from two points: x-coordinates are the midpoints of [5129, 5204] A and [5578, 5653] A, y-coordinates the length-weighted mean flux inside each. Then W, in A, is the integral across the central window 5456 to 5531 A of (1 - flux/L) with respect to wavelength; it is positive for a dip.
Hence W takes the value -1.6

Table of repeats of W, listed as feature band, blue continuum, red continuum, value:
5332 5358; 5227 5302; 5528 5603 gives -0.4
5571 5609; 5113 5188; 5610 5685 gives -0.9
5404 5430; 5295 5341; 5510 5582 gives 1.2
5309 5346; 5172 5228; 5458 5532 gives -3.3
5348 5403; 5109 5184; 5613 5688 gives -3.8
